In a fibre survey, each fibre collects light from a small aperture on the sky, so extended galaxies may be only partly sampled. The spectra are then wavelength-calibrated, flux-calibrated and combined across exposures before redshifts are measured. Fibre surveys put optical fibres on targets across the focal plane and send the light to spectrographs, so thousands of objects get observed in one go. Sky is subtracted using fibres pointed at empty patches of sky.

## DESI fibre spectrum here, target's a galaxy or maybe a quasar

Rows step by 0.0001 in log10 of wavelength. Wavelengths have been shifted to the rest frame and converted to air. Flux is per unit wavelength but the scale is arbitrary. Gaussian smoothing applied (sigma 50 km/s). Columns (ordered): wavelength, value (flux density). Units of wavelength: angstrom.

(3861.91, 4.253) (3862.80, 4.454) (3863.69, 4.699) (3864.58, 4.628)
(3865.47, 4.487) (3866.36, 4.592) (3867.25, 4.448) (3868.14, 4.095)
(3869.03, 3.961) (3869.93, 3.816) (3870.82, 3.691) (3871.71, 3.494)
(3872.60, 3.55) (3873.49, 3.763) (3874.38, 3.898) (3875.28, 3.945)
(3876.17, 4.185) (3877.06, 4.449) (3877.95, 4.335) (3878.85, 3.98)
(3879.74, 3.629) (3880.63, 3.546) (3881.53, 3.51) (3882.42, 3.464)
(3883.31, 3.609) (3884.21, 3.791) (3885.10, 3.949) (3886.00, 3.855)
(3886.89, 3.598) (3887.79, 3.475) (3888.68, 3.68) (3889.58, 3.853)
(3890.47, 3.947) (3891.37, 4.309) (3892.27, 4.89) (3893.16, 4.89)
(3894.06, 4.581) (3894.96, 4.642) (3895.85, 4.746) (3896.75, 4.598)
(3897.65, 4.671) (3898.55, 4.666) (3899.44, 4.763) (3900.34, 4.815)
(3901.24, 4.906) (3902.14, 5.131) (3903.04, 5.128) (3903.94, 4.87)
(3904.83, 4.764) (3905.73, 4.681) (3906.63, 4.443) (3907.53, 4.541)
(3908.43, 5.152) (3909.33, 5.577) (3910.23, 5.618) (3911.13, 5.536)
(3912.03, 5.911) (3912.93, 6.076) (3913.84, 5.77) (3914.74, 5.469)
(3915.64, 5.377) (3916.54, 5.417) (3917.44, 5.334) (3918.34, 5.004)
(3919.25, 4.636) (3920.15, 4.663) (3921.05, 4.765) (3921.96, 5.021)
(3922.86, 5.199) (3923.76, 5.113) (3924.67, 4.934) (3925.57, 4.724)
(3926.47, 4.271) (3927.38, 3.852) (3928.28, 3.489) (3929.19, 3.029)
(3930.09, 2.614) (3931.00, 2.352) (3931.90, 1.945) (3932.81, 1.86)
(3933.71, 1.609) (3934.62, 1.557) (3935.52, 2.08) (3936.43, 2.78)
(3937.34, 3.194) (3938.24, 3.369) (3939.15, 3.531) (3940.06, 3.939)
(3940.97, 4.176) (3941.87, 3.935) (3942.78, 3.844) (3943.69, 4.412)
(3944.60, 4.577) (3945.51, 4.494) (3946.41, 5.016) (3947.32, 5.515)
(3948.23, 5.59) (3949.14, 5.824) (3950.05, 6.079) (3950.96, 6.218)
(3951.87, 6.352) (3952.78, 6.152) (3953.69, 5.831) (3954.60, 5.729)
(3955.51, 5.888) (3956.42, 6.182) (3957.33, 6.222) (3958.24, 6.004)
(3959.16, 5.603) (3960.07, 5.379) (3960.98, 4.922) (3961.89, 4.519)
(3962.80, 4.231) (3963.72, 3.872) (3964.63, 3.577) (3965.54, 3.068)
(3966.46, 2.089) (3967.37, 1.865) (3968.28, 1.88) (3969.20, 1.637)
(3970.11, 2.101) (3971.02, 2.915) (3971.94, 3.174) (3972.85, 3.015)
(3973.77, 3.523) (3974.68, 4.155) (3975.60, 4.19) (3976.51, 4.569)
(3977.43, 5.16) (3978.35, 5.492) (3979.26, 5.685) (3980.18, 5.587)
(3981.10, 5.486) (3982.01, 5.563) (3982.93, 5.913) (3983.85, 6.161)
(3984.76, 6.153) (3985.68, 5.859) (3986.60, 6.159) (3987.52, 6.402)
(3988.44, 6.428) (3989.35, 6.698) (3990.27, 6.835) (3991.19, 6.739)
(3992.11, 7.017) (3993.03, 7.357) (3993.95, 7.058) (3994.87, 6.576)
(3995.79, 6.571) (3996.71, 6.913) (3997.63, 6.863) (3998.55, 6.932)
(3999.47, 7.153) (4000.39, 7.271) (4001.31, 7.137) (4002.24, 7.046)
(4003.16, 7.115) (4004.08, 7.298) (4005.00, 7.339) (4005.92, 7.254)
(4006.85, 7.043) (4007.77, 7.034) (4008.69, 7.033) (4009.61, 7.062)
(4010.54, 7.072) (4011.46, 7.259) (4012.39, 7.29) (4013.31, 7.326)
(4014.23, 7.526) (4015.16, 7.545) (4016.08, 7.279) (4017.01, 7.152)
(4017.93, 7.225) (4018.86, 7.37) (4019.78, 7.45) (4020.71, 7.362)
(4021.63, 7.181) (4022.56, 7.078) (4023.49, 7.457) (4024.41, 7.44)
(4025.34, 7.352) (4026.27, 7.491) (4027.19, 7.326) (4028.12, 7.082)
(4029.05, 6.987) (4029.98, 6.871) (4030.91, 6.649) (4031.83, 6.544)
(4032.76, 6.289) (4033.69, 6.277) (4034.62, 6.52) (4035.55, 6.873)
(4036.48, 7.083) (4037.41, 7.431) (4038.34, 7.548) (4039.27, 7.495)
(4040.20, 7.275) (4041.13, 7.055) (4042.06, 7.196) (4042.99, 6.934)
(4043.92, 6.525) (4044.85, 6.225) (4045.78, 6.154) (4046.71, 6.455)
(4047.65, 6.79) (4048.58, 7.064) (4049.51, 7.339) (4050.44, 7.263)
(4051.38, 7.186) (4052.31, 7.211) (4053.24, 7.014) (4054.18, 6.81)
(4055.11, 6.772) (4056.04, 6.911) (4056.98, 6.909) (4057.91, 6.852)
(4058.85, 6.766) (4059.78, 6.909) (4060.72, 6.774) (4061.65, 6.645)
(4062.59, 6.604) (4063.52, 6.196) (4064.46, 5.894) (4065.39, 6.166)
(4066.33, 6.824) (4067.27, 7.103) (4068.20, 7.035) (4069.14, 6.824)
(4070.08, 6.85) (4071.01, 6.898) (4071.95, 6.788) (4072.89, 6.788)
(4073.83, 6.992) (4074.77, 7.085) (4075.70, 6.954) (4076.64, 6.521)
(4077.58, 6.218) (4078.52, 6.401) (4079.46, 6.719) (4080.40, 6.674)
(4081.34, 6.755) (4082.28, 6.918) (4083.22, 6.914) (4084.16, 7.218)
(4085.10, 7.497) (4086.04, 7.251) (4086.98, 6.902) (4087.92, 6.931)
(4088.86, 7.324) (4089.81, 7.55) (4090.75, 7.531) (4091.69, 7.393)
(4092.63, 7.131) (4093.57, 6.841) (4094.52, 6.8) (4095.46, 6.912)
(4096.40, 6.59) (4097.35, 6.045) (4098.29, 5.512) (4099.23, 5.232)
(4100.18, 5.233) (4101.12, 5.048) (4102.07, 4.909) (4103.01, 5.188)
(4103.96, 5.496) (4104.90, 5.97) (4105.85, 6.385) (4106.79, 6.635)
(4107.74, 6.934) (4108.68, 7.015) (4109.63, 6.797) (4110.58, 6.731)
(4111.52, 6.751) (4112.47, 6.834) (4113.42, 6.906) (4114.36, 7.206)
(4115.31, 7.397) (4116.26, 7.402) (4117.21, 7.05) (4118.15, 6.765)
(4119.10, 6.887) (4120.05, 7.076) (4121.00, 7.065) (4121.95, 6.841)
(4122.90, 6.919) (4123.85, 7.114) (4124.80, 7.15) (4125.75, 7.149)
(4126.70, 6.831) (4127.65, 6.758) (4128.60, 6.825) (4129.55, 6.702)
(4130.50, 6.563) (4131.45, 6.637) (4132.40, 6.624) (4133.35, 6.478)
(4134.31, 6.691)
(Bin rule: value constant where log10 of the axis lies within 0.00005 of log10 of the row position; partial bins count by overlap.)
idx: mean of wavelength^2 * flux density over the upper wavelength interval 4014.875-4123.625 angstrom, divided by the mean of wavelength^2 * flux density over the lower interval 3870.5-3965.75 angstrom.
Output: 1.65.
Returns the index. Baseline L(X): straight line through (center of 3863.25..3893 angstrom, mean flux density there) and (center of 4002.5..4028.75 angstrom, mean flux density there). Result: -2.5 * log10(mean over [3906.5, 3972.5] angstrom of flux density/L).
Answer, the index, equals 0.23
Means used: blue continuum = 3.98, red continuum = 7.26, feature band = 4.36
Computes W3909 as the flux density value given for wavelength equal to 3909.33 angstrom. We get 5.577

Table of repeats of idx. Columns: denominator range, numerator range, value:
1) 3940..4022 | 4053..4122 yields 1.23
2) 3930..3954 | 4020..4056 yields 1.81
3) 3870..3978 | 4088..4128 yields 1.70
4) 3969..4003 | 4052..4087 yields 1.24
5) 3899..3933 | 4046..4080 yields 1.57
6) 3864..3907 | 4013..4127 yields 1.77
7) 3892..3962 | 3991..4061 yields 1.58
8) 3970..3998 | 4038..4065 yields 1.26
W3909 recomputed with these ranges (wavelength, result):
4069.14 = 6.824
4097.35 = 6.045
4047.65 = 6.79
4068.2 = 7.035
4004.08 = 7.298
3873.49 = 3.763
